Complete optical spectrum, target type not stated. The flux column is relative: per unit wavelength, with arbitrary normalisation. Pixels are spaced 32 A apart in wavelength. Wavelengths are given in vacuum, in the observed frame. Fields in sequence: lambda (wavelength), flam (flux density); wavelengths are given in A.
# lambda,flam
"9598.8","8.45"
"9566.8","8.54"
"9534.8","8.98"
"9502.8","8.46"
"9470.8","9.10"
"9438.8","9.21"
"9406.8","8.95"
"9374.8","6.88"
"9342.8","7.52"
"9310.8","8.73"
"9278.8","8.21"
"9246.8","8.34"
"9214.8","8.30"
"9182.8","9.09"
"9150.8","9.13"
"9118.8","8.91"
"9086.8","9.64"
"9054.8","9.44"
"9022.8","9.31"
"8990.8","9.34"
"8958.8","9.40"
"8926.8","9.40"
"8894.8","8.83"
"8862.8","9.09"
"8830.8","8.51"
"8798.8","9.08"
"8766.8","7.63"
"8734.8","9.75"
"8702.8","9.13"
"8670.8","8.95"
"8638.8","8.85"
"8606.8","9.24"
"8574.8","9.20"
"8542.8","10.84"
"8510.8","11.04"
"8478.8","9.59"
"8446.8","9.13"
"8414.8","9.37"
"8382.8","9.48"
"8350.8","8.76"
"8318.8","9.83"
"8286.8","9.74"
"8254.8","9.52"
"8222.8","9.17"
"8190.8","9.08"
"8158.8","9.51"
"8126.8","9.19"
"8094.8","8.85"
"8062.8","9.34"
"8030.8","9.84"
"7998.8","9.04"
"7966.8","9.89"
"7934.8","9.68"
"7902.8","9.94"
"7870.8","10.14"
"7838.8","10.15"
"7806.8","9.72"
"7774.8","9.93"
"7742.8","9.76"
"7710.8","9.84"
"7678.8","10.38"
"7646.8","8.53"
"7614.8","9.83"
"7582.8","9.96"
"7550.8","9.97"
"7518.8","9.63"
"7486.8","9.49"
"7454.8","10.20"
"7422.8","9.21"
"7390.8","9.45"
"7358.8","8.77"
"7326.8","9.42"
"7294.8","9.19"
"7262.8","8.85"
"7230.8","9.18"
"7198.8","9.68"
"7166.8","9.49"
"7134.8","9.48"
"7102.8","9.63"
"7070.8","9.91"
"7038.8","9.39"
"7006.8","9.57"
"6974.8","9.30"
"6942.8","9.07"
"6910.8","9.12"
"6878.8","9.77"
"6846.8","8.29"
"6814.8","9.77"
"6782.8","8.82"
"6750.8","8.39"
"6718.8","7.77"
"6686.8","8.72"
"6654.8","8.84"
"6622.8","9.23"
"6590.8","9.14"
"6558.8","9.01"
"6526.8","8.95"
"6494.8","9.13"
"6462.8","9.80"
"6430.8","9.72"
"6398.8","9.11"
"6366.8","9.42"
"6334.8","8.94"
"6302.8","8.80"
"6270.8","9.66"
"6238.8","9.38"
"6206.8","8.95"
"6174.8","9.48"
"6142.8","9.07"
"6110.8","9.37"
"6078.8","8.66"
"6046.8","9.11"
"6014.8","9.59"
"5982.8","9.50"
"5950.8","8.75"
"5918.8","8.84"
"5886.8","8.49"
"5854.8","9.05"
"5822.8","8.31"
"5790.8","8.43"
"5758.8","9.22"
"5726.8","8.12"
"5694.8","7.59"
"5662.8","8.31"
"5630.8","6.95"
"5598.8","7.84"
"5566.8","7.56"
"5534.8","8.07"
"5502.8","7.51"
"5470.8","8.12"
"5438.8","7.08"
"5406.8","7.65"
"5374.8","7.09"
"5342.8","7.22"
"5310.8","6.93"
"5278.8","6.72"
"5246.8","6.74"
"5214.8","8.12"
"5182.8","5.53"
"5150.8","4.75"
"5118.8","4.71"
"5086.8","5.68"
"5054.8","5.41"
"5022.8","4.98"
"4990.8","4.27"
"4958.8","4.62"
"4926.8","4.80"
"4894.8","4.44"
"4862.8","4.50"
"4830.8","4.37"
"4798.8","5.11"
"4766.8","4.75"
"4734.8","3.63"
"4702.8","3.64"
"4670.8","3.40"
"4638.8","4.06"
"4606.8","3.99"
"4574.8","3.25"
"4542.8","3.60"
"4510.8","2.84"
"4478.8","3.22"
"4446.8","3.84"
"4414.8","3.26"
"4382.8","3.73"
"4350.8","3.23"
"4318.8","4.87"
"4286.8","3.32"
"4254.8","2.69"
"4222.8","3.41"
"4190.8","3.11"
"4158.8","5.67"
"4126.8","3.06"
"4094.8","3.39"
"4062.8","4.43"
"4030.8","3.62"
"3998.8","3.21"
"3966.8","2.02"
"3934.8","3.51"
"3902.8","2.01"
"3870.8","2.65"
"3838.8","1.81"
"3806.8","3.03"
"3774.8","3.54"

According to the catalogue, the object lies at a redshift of 0.299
